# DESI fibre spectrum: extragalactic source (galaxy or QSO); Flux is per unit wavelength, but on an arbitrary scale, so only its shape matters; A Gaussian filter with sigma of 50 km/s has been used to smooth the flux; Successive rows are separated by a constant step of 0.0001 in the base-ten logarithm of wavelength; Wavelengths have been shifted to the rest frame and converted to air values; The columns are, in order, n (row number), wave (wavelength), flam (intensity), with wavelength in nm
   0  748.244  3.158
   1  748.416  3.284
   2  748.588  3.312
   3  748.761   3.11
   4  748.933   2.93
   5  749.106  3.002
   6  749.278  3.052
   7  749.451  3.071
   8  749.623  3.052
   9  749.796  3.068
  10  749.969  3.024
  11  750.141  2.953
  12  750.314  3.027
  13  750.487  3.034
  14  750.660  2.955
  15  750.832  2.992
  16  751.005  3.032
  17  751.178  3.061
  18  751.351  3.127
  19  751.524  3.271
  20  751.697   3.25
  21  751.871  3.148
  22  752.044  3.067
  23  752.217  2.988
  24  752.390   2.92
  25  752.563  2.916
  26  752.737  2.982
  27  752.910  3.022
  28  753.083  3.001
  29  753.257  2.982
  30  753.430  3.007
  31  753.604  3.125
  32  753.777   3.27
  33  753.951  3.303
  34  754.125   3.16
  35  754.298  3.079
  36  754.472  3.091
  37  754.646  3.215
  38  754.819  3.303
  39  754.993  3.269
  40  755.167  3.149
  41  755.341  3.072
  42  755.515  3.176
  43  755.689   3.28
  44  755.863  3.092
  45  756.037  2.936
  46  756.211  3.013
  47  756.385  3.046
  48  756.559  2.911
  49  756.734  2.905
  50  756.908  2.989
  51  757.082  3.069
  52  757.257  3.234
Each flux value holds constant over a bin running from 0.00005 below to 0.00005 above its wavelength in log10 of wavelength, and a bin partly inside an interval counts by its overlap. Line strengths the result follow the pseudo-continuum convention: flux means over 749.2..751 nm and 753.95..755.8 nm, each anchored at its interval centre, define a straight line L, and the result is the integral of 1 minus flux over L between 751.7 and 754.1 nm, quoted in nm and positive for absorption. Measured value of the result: 0.04 nm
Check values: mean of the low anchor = 3.02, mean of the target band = 3.06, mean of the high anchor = 3.18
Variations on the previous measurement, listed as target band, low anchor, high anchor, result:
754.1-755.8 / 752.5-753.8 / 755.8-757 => -0.099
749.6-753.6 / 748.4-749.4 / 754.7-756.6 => 0.089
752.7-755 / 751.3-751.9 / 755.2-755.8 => 0.041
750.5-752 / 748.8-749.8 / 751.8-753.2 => -0.043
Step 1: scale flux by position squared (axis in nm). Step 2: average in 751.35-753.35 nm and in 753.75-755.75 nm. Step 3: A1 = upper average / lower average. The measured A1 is 1.05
